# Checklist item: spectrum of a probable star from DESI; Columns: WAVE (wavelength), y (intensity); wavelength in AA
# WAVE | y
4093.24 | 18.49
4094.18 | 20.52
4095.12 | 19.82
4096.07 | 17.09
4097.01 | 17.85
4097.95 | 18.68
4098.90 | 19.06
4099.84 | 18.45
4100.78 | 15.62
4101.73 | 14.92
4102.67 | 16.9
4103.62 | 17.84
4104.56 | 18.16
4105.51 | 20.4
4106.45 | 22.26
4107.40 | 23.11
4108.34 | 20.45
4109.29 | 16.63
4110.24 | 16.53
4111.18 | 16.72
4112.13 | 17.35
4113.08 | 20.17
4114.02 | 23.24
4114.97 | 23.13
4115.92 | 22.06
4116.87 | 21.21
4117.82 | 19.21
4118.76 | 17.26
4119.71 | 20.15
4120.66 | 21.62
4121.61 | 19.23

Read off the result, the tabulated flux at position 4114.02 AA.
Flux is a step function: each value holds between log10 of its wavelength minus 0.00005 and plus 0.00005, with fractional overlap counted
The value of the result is 23.24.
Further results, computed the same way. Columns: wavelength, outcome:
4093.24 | 18.49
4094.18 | 20.52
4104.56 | 18.16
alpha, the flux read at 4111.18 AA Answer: 16.72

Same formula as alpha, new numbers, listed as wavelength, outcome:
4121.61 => 19.23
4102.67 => 16.9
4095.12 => 19.82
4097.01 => 17.85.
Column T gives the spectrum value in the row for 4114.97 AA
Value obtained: 23.13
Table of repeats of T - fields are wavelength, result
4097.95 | 18.68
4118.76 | 17.26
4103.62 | 17.84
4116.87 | 21.21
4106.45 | 22.26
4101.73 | 14.92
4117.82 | 19.21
